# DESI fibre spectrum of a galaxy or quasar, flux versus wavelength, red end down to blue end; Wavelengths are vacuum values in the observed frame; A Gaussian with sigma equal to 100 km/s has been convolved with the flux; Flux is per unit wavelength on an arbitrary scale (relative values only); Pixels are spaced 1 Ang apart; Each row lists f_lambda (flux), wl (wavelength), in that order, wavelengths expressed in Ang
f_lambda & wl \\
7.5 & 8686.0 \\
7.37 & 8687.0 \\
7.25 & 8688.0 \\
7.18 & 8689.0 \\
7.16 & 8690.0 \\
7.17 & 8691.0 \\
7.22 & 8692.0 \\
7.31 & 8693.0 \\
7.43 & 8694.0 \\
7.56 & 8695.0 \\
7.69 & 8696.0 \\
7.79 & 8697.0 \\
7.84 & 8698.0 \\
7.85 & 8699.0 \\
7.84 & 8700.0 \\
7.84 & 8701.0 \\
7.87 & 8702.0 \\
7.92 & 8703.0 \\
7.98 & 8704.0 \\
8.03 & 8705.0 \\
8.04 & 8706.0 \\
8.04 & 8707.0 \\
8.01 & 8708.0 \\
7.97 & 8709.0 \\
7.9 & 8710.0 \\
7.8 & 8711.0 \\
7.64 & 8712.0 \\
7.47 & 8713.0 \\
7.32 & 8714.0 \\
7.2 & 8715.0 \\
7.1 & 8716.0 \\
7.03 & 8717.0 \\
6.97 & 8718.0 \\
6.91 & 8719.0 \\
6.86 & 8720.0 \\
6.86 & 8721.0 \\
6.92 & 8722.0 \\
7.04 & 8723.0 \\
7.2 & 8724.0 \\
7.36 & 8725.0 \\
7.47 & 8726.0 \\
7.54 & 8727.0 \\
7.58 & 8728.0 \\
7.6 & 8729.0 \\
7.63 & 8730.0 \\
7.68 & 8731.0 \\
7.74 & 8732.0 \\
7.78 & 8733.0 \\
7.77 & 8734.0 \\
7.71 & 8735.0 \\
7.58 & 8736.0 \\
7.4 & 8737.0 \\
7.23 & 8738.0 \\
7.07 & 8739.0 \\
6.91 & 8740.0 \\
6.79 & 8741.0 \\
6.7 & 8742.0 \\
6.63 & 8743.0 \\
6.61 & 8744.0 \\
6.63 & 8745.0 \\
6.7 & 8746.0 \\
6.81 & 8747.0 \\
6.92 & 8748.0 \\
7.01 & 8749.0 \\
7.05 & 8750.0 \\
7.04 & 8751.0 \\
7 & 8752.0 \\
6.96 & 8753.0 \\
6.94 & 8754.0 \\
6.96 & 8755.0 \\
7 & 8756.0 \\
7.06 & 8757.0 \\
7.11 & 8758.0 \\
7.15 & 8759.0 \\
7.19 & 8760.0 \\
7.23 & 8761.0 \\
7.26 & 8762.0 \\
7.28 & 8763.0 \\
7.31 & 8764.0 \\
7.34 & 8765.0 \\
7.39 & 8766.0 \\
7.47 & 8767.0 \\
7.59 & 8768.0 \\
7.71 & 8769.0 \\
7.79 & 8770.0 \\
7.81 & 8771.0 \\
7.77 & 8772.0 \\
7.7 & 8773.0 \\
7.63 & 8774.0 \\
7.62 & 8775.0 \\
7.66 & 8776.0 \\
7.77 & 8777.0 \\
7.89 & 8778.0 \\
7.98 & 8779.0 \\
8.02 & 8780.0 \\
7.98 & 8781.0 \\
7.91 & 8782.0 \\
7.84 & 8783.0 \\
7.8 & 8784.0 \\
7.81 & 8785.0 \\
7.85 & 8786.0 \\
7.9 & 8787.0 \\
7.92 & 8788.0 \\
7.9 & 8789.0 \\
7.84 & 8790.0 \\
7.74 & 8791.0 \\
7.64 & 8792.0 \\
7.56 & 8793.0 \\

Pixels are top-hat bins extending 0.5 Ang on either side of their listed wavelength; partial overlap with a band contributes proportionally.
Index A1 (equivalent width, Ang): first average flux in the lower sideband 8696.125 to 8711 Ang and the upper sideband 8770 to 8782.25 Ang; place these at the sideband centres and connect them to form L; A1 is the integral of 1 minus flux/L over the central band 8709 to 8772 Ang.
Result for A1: 4.91 Ang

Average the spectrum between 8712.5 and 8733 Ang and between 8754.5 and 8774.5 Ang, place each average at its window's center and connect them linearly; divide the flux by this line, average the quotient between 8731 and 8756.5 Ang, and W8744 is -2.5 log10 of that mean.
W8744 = 0.04 mag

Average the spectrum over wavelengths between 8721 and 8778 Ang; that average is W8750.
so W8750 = 7.28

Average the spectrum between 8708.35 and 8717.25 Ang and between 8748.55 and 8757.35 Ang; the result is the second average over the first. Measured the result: 0.9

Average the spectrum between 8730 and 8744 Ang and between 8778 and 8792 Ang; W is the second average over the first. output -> 1.1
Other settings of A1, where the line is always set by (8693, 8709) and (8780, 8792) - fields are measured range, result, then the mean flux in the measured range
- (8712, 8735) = 1.5 Ang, 7.33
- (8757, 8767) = 0.8 Ang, 7.25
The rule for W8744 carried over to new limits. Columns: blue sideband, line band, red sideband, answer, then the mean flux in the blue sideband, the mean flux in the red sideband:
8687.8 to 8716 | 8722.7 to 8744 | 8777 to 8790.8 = 0.058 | 7.65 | 7.89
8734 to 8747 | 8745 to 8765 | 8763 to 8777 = 0.038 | 7.02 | 7.59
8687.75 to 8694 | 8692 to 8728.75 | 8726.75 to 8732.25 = -0.015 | 7.23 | 7.63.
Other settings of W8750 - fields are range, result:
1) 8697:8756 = 7.35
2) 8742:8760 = 6.92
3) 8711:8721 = 7.18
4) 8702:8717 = 7.72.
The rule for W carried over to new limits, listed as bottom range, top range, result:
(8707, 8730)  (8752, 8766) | 0.97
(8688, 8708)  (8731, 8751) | 0.93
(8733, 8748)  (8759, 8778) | 1.07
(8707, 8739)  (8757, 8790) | 1.03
